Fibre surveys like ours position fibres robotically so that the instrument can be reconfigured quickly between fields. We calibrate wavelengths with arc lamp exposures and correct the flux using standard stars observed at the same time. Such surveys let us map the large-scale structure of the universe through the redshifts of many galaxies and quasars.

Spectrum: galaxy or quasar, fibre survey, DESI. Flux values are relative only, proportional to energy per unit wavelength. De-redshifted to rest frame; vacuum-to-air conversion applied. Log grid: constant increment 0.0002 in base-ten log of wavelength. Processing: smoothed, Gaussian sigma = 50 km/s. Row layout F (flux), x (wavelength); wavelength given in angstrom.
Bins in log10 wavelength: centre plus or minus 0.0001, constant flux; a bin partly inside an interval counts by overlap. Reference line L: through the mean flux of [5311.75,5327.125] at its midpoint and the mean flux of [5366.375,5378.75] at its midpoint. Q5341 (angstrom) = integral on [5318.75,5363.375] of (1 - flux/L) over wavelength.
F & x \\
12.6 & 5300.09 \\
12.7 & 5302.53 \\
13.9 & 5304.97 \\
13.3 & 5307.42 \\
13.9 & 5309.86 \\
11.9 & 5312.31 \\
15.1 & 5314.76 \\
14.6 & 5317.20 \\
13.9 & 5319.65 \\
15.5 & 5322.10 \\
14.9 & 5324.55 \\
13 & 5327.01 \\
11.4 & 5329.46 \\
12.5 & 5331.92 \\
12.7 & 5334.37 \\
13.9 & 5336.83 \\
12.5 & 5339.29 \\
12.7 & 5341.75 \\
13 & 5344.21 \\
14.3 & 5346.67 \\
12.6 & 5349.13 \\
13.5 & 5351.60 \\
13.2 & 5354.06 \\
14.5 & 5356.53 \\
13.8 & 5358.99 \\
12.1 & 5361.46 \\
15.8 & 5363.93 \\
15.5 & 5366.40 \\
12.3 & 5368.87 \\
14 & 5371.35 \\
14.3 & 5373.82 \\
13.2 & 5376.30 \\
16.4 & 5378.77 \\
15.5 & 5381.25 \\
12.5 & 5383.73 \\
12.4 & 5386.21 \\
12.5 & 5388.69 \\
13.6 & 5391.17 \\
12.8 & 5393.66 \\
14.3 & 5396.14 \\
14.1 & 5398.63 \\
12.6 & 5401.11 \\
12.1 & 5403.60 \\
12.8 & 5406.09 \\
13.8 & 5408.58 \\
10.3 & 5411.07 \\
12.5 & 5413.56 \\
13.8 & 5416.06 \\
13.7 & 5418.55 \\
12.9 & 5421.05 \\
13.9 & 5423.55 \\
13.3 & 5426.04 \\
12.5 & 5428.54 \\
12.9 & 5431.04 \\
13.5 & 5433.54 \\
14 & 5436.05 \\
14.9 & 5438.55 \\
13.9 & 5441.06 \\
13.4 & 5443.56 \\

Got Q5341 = 2.50 angstrom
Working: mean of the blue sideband 14.3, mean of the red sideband 14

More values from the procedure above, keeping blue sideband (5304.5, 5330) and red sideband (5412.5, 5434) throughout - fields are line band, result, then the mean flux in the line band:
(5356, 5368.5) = -0.6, 14.2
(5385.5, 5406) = 0.5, 13.1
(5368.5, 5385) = -0.8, 14.1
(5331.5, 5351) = 0.9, 13.1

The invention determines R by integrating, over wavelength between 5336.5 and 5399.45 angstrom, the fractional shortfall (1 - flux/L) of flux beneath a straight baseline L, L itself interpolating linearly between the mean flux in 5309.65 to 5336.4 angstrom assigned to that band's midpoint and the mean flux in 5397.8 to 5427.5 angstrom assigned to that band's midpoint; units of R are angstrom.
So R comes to -1.9 angstrom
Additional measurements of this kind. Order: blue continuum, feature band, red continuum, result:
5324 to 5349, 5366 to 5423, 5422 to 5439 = -0.21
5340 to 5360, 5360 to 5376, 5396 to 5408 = -0.76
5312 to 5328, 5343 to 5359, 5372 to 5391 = 0.58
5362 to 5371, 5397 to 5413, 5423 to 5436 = 1.18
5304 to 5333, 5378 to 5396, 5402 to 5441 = -0.43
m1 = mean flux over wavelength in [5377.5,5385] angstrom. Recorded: 14.8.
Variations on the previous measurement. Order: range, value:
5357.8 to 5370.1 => 13.9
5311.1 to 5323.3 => 14.2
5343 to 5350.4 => 13.3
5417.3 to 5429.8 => 13.3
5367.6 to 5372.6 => 13.2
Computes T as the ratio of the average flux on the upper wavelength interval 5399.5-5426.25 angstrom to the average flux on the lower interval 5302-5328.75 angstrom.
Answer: 0.93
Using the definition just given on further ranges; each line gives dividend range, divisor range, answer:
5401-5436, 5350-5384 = 0.92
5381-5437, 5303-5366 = 0.97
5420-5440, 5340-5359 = 1.01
